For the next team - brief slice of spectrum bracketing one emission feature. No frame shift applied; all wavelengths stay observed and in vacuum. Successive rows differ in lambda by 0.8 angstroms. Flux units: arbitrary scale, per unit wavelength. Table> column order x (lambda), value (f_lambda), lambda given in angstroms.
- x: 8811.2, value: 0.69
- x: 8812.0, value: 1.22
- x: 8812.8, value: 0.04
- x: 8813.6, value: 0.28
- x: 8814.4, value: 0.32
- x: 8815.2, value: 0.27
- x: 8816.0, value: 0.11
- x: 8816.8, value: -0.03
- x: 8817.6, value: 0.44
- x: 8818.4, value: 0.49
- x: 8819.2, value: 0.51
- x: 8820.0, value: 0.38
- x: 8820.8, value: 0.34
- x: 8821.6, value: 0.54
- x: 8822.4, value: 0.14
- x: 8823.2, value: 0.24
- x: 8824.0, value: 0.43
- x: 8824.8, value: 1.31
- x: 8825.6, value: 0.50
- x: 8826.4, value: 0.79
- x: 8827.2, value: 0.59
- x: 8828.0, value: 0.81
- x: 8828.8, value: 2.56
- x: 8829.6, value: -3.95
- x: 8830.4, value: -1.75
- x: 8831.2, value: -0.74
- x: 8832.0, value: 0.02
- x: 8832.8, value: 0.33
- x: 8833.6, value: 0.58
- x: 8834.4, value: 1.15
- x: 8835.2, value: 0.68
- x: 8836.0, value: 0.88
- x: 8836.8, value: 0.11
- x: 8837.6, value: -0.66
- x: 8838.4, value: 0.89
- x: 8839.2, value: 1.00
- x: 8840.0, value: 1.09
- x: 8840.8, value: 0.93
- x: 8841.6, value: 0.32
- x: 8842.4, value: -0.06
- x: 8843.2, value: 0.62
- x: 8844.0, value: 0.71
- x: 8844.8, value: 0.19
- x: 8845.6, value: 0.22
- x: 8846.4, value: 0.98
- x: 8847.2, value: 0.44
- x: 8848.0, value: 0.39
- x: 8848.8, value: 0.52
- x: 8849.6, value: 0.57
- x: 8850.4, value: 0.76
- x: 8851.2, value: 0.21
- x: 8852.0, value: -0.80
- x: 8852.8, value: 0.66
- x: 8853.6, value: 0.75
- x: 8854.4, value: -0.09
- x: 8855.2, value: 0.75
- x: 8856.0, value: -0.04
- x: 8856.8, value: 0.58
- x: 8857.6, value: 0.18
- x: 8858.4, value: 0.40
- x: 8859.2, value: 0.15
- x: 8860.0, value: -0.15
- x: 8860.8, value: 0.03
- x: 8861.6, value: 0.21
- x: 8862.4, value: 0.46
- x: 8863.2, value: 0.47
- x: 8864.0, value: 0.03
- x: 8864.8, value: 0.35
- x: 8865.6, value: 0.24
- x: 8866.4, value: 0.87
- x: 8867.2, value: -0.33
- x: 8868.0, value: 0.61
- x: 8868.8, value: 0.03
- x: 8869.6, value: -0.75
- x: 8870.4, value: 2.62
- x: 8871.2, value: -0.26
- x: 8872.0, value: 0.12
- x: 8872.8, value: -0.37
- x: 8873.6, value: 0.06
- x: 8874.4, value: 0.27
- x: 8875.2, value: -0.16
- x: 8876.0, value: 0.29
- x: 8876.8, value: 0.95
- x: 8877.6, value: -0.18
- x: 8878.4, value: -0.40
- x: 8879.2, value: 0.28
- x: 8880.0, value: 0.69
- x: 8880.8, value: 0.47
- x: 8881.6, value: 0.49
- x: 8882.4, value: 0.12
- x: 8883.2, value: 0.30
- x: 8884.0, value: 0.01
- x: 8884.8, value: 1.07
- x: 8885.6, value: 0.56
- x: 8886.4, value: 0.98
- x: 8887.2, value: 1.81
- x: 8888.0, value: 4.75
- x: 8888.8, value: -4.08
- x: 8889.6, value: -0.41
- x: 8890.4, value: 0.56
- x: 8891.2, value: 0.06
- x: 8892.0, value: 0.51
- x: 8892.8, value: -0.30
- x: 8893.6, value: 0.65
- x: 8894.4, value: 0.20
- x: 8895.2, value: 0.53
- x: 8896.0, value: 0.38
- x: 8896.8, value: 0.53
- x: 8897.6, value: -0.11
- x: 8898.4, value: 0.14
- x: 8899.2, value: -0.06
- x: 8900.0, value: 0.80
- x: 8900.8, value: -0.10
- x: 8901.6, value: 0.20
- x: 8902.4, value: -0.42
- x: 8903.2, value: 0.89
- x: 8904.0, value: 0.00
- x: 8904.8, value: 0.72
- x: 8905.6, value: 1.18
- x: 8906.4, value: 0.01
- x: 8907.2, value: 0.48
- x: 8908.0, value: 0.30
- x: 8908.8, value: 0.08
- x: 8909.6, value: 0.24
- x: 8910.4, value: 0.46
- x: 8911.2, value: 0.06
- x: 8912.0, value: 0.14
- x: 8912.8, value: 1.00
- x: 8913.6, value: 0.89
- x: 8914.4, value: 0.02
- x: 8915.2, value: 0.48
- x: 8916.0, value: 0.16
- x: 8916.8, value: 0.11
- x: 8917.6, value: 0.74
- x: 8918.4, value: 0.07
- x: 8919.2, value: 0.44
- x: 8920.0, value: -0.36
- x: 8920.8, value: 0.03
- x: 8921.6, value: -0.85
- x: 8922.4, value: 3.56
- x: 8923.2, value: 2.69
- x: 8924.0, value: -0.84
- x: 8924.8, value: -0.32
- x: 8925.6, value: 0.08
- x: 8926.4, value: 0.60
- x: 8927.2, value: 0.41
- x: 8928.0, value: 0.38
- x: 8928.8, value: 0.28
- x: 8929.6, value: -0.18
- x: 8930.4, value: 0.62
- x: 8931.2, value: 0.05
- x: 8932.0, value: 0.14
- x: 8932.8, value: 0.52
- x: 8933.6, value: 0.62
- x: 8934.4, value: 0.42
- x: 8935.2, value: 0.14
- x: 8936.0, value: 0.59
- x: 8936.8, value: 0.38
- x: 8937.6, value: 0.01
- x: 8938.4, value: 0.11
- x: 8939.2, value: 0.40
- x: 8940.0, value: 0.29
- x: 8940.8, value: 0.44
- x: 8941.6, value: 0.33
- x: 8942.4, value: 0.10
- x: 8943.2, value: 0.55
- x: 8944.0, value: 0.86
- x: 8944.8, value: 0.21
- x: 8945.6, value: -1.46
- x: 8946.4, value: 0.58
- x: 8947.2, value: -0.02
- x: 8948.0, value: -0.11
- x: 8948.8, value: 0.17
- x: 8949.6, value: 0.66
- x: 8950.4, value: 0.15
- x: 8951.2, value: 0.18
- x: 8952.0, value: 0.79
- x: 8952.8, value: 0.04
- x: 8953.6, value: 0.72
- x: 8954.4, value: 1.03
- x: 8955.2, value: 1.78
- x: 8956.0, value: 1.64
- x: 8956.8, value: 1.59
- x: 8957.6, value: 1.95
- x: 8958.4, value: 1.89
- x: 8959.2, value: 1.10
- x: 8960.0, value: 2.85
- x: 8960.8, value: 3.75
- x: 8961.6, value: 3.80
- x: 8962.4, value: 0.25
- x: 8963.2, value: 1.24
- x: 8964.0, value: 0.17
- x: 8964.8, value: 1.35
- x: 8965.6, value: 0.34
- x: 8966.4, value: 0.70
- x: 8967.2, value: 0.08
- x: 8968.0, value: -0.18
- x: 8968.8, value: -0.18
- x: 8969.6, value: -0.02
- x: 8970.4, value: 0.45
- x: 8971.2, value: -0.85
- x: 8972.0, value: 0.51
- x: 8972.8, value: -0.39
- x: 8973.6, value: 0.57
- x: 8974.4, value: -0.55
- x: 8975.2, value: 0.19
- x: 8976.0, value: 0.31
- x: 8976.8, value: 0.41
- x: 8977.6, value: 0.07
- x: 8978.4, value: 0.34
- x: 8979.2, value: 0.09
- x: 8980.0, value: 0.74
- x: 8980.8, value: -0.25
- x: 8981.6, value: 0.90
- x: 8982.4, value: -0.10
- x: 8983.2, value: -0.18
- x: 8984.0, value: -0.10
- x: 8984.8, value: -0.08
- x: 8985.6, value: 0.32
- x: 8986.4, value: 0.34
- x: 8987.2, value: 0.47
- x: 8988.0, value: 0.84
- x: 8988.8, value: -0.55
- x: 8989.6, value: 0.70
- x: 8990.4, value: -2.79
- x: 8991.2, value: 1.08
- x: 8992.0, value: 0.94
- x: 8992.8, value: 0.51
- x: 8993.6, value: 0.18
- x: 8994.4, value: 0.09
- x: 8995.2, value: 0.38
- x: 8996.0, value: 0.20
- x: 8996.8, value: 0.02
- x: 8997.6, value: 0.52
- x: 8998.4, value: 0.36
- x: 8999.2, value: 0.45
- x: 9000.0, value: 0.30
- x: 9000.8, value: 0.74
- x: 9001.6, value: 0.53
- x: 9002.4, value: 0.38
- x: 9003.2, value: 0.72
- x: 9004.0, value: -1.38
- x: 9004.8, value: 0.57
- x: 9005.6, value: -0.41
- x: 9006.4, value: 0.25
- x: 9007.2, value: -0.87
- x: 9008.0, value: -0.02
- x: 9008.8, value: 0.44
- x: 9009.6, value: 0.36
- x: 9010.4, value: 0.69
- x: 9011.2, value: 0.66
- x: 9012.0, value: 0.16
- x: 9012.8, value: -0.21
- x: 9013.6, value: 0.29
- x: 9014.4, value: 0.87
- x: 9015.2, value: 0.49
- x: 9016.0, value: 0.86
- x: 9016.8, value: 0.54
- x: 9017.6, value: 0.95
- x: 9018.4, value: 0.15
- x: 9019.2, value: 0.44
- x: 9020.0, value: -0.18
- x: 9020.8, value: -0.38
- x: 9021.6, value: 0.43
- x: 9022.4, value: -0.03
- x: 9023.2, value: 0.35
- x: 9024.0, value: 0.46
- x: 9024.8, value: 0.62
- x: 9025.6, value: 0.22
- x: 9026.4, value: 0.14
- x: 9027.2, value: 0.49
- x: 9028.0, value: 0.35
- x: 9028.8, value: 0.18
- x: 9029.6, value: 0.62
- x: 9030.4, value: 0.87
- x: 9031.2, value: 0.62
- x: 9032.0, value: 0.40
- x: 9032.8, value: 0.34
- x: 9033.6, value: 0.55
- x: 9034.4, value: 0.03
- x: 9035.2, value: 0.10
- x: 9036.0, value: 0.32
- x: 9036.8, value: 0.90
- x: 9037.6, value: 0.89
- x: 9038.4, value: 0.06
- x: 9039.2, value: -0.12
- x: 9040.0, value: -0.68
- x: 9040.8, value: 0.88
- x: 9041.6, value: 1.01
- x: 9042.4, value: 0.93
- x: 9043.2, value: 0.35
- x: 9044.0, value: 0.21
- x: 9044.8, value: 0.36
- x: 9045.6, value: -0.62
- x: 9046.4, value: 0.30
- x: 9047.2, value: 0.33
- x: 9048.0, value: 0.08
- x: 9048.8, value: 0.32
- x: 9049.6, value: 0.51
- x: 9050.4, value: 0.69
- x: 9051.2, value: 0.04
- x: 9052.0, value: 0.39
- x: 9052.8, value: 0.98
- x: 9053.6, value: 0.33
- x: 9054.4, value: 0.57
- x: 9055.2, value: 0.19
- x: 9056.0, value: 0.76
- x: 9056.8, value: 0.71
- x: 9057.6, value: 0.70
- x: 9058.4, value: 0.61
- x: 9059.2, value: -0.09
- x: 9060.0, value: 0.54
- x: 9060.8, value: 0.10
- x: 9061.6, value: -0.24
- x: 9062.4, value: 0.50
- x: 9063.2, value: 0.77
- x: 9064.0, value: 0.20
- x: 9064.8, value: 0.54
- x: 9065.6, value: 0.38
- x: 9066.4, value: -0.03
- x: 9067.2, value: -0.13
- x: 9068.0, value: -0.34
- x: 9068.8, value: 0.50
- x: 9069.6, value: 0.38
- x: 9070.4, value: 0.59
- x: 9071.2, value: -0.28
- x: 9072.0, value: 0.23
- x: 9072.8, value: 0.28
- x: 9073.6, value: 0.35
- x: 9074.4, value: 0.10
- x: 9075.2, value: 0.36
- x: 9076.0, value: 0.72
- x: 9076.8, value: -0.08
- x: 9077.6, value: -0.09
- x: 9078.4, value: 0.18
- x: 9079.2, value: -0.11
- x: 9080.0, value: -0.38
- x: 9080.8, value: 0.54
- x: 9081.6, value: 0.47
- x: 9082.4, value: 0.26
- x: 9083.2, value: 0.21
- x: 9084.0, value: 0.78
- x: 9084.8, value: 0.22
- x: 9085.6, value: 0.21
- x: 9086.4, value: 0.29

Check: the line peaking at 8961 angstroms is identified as H-beta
